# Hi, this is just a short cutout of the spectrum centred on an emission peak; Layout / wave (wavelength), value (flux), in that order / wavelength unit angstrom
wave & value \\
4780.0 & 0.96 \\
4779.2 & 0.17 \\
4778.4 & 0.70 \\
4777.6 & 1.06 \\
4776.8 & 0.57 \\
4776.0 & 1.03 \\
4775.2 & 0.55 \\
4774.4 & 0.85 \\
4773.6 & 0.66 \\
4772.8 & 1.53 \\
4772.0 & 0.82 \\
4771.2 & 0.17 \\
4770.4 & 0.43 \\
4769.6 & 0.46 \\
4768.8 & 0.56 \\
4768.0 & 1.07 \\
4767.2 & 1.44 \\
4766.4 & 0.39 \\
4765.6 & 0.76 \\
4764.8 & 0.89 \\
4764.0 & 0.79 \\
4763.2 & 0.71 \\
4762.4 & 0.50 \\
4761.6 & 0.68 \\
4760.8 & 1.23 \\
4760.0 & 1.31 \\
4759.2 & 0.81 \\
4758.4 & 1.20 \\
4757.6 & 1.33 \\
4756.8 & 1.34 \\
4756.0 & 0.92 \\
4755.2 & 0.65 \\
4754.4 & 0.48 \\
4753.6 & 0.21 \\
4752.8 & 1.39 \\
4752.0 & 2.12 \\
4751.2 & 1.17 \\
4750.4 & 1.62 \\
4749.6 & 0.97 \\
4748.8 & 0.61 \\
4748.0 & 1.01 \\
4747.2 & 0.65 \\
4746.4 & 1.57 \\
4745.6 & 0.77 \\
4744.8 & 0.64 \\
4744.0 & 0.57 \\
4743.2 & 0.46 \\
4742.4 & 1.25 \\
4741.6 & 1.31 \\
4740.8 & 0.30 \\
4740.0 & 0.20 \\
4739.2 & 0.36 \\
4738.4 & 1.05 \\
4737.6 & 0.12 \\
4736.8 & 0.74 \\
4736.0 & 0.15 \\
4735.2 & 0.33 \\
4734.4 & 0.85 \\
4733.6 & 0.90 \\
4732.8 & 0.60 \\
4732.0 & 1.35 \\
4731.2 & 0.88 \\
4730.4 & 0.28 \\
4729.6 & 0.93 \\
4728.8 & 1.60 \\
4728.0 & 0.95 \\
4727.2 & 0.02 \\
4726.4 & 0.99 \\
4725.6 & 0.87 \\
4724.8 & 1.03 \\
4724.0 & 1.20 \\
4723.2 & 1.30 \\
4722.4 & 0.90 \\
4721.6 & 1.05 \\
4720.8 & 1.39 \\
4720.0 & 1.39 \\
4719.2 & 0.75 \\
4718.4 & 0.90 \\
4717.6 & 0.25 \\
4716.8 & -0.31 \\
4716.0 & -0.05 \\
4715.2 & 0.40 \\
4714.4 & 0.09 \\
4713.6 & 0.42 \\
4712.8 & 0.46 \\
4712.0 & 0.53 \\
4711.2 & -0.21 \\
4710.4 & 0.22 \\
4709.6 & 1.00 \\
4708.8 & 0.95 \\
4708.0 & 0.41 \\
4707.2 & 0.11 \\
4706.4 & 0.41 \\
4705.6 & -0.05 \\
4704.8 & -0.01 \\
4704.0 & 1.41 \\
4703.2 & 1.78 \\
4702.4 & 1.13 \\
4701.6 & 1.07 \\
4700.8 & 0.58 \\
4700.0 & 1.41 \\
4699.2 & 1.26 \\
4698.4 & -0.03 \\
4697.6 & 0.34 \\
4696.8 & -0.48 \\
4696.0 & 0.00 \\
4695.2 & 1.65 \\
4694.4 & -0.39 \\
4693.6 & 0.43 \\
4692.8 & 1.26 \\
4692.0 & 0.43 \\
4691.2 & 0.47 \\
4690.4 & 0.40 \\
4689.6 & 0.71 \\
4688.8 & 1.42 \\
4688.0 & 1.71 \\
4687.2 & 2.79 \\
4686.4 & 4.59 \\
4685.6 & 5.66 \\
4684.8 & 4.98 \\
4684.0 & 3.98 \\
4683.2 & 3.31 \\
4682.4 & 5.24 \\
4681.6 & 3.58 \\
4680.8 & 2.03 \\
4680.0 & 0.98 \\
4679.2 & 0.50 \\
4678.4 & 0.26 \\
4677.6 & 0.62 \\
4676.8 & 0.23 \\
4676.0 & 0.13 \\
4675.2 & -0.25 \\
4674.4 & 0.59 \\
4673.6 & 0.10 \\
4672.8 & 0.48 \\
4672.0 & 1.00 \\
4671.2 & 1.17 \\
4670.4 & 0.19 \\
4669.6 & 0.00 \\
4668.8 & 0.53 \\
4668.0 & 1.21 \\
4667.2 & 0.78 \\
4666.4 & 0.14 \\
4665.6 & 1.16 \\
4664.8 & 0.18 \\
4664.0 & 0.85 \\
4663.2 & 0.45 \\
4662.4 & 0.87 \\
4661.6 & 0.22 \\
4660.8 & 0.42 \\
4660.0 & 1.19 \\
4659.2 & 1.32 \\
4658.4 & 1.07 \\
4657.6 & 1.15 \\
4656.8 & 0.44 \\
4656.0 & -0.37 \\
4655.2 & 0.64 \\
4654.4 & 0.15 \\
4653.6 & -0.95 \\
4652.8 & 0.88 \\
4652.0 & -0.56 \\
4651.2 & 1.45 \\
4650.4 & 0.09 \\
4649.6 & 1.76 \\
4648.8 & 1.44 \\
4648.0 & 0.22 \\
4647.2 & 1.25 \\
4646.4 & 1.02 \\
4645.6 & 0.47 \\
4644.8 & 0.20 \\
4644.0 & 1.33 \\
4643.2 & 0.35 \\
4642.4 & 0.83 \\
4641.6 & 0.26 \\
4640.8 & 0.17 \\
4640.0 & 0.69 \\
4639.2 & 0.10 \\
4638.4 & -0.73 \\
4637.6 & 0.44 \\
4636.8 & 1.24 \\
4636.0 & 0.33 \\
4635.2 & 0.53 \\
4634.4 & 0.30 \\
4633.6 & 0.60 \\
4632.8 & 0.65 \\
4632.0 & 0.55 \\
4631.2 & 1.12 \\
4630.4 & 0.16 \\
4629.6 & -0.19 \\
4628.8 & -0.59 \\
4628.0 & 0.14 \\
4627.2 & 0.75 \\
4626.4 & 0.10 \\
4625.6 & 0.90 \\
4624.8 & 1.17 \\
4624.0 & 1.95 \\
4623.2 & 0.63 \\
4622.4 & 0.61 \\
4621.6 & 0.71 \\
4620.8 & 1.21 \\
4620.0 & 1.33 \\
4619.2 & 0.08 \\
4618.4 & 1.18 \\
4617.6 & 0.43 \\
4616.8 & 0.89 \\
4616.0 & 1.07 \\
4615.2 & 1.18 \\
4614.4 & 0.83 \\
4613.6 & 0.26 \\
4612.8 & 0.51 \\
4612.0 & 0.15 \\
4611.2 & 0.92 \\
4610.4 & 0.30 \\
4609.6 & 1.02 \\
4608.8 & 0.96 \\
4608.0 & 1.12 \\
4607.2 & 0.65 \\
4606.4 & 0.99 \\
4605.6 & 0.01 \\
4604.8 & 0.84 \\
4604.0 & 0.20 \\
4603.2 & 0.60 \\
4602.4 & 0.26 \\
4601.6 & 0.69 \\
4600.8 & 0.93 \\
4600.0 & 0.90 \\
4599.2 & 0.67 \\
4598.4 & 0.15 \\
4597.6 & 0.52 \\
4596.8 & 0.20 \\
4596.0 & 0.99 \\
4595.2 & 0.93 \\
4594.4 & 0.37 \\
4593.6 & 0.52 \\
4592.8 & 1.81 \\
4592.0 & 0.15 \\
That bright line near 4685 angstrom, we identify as [O II]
